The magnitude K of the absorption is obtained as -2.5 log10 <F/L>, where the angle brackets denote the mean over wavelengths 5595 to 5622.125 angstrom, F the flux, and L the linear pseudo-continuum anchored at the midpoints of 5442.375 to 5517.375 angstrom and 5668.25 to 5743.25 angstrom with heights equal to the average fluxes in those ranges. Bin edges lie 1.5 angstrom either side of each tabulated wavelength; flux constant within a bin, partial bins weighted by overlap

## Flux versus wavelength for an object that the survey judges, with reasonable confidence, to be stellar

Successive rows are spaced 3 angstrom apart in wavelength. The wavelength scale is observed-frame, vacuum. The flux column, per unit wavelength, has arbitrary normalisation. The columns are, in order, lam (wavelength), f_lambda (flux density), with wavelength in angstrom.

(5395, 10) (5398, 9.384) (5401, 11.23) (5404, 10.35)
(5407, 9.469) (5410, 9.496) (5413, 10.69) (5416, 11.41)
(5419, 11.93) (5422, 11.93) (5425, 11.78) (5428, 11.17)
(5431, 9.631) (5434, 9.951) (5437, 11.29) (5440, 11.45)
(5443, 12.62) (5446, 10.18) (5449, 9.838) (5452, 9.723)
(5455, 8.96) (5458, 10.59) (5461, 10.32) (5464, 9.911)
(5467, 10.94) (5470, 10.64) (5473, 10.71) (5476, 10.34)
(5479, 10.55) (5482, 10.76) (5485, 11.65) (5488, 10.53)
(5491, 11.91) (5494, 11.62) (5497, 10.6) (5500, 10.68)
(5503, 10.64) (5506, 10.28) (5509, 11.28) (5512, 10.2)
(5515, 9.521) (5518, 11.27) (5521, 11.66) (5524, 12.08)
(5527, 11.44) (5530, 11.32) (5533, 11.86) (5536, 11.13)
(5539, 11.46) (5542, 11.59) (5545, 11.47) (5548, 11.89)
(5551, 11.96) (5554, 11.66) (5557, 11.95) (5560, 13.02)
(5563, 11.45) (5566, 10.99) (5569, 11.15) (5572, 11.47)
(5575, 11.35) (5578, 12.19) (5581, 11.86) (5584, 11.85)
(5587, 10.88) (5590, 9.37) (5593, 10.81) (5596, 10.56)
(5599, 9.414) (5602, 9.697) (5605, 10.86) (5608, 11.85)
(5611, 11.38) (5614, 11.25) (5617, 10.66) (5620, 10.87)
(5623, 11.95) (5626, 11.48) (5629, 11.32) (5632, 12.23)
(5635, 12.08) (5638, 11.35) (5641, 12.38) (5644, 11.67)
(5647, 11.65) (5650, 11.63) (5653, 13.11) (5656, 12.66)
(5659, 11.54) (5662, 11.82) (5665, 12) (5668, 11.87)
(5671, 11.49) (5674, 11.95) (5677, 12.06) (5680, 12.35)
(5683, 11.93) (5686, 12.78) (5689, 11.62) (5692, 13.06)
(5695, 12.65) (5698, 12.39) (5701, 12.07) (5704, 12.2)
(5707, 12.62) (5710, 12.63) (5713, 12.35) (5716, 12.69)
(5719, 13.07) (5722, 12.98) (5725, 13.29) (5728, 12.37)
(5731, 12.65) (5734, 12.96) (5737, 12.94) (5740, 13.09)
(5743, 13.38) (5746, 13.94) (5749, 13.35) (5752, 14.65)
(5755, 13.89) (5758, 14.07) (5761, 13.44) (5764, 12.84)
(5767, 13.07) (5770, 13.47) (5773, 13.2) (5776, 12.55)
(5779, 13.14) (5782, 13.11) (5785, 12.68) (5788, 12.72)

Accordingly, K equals 0.090 mag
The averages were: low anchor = 10.6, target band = 10.8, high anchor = 12.5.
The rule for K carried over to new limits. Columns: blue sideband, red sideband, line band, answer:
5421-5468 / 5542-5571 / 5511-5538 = 0.021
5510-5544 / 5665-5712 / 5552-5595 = 0.009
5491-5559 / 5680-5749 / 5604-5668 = 0.038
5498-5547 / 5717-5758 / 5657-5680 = 0.064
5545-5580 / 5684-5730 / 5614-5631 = 0.074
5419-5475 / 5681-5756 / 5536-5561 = -0.029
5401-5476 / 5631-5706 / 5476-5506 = 0.004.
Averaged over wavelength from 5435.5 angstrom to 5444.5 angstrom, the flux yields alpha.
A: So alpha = 11.8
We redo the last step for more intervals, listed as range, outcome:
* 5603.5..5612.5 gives 11.4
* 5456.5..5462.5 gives 10.5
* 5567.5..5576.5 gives 11.3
